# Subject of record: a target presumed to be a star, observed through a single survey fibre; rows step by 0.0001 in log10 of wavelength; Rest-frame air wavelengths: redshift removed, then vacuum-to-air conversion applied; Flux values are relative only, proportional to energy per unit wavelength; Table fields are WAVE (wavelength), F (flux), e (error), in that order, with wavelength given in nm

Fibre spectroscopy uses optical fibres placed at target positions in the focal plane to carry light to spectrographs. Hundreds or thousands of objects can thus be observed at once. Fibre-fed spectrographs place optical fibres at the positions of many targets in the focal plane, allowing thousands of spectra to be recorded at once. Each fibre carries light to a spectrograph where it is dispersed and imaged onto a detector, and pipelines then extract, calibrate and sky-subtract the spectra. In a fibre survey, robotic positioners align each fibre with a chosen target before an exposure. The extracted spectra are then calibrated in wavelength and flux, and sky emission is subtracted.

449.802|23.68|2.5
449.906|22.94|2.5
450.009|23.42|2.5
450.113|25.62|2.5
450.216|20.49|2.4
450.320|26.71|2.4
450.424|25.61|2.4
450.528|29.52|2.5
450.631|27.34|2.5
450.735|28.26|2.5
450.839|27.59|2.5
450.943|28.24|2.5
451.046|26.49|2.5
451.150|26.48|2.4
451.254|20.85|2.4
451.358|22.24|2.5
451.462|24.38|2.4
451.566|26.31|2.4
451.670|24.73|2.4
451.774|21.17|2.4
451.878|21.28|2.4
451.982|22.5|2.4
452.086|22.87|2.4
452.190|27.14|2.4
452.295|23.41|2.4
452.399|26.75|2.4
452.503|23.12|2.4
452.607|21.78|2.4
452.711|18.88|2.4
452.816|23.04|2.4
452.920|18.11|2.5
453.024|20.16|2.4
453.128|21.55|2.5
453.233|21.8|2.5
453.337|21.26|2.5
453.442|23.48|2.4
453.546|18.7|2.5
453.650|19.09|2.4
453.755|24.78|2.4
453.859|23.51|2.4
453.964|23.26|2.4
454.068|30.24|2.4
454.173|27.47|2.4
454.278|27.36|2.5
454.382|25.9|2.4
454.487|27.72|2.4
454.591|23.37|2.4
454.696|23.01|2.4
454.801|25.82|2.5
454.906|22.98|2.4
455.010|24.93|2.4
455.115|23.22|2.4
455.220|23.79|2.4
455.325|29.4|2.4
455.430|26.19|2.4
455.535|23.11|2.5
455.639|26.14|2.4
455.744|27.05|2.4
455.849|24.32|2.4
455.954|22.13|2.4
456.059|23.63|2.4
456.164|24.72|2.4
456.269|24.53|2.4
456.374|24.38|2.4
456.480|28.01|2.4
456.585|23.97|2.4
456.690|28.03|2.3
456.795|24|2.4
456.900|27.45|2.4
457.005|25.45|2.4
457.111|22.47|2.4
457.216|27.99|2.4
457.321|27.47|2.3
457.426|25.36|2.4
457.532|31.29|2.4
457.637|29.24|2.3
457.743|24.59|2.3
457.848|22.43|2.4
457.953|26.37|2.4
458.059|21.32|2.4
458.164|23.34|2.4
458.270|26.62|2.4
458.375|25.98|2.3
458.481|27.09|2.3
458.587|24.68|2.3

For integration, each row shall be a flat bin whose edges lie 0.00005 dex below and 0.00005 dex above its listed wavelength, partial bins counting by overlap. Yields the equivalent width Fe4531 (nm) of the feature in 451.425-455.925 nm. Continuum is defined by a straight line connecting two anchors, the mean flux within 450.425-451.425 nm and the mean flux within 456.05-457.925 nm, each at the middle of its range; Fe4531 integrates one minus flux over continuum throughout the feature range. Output 0.39 nm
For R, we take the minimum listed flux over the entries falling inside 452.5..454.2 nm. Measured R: 18.11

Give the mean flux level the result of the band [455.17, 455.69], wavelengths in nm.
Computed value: 25.8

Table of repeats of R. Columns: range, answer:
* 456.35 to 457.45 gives 22.47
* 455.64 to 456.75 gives 22.13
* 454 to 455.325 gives 22.98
